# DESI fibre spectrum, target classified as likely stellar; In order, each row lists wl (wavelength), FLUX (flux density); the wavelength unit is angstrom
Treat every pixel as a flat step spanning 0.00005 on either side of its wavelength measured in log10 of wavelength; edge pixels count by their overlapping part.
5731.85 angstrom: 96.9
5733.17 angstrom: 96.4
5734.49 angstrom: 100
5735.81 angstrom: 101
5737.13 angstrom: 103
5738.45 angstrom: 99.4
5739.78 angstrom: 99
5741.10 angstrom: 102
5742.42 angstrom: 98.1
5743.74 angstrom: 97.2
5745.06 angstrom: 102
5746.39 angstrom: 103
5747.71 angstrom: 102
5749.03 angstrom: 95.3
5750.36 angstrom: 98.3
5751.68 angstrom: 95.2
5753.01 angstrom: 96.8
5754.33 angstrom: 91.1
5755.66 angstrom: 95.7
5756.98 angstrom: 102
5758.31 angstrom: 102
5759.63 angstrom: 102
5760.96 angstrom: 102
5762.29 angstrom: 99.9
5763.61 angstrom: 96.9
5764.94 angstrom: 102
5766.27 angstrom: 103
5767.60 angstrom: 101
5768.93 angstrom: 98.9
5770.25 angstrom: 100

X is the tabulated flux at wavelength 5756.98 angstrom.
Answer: 102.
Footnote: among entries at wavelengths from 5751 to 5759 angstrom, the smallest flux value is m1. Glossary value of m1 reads 91.1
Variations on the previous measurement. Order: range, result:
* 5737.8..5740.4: 99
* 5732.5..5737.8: 96.4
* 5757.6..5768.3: 96.9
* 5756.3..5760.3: 102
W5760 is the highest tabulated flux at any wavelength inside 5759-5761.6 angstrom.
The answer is 102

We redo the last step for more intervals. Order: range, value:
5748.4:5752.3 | 98.3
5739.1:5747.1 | 103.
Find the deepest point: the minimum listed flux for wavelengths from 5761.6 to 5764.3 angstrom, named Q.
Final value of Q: 96.9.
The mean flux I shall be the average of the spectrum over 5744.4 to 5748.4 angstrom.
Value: 102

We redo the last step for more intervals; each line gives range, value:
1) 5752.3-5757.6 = 96.3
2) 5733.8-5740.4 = 100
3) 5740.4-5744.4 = 99.3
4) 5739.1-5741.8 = 100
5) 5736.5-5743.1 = 100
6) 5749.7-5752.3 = 96.9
